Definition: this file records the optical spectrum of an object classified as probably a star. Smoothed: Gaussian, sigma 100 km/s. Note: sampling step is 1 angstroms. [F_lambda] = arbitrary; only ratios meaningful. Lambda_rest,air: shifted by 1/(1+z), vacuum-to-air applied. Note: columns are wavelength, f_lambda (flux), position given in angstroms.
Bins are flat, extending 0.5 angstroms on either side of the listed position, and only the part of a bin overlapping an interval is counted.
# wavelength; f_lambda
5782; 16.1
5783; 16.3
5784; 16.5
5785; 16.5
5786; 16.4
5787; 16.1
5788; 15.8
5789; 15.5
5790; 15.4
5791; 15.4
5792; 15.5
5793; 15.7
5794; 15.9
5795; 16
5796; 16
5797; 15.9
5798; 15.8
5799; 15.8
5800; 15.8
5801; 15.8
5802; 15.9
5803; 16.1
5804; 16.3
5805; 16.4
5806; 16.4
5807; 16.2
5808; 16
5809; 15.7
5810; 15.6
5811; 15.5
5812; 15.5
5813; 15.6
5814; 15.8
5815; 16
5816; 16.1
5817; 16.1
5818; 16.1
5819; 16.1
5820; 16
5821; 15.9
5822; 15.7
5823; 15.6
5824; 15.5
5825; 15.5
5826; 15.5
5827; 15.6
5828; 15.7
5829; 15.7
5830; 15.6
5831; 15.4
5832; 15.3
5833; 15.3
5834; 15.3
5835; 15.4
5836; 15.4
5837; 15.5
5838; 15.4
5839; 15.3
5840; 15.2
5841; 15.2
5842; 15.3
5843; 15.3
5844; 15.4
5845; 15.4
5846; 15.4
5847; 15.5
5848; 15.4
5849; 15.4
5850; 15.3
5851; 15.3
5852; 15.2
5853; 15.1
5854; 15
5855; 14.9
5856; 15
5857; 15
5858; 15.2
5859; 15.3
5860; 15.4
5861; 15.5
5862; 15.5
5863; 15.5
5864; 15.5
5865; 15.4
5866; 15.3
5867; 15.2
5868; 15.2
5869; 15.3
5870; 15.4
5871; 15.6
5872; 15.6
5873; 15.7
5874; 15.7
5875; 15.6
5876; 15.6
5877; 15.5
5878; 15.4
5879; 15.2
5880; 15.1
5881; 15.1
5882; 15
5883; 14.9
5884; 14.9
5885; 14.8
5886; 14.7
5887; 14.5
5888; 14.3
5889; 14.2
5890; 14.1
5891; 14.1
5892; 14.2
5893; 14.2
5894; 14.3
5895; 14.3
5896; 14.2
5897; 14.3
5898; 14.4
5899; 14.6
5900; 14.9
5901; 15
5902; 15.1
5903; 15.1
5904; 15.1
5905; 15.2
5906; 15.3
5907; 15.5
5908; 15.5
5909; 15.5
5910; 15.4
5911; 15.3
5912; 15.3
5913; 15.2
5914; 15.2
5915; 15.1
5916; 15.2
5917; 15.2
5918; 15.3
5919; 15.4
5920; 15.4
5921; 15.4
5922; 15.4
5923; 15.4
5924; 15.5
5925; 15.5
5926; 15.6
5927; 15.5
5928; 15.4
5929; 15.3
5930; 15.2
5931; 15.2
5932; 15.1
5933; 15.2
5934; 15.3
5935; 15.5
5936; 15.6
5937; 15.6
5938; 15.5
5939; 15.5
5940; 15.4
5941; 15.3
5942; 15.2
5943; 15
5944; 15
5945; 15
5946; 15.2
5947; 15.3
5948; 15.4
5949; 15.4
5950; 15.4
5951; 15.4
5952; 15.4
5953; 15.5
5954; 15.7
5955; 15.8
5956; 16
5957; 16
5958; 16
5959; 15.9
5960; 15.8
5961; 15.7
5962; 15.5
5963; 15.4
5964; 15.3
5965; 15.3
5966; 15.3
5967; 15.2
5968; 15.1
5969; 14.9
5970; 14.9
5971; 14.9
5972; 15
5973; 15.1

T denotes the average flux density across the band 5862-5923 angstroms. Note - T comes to 15.1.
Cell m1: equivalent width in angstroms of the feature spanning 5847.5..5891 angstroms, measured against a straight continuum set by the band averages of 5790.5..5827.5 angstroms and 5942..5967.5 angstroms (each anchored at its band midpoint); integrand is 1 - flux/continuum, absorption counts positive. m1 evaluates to 1.4 angstroms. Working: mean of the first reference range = 15.8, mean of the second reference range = 15.5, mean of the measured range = 15.2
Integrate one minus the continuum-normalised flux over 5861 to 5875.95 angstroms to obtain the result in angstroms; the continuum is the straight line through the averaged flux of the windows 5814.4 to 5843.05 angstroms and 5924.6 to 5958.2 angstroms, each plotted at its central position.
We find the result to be 0.1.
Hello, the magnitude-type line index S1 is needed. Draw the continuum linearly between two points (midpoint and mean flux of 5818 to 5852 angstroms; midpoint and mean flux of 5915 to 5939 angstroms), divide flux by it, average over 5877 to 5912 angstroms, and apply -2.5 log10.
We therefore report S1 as 0.04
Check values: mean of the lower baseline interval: 15.5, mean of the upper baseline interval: 15.4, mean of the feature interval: 14.8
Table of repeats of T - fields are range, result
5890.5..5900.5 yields 14.3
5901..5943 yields 15.3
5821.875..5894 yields 15.2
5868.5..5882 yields 15.4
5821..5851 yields 15.4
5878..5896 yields 14.6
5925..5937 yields 15.4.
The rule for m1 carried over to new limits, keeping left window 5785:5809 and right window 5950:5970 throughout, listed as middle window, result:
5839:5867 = 0.9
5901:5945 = 0.8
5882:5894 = 0.9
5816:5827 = 0.0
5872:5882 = 0.2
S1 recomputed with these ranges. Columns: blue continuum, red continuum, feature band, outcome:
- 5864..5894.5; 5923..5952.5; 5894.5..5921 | 0.01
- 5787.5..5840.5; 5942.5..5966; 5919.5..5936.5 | 0.01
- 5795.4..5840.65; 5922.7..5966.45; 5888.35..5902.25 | 0.08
